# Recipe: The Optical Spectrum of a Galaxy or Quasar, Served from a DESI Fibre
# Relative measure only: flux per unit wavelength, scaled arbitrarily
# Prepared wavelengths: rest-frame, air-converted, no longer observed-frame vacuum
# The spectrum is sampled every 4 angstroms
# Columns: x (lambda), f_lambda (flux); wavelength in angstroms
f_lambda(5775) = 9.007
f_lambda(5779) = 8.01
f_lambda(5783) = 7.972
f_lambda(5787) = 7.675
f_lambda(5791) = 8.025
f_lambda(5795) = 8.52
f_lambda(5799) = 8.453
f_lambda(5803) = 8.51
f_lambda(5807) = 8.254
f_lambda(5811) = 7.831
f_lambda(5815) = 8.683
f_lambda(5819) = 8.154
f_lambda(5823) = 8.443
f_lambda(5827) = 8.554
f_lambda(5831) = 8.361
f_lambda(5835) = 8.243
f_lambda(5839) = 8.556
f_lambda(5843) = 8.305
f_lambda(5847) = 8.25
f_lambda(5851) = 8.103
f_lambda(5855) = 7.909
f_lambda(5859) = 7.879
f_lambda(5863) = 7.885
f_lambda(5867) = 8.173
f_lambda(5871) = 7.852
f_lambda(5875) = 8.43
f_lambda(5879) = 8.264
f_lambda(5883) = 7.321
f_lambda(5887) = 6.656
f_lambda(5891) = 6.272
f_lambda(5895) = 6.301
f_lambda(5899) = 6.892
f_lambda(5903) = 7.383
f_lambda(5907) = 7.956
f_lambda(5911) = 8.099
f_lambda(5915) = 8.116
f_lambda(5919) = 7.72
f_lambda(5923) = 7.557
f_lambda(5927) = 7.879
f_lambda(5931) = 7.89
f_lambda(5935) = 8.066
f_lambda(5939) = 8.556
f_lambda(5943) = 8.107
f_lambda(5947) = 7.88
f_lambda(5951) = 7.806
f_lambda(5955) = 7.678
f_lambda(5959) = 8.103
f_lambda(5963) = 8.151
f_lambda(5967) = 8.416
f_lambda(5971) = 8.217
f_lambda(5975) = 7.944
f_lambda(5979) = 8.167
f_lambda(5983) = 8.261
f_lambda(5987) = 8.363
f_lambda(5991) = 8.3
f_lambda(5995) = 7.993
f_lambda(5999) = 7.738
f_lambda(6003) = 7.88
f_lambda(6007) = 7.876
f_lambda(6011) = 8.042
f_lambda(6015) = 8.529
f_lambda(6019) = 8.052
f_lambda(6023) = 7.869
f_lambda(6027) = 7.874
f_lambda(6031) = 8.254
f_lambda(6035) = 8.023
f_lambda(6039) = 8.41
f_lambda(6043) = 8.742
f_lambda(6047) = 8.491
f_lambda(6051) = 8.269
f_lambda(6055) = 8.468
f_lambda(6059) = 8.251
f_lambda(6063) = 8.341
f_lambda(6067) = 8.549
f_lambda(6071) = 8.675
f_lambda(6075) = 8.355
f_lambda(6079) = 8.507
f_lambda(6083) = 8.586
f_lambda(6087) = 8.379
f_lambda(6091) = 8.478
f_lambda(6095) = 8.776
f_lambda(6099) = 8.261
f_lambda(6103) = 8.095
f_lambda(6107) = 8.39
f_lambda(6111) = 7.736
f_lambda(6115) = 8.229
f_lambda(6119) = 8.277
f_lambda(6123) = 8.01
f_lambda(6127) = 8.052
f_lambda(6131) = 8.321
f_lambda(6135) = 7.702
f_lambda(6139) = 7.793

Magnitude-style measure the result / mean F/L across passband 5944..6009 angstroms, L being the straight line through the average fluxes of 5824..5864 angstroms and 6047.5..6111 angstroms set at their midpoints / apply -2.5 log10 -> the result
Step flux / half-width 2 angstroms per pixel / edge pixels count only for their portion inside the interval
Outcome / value 0.036 mag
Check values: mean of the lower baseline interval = 8.22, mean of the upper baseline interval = 8.41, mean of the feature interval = 8.05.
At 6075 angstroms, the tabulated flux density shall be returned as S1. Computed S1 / 8.355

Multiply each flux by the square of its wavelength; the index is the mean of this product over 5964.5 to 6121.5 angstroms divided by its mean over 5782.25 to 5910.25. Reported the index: 1.1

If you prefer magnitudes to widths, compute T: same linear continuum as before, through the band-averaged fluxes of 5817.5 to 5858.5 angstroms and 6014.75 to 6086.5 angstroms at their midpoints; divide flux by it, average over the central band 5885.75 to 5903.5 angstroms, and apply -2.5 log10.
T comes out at 0.24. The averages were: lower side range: 8.27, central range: 6.65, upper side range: 8.34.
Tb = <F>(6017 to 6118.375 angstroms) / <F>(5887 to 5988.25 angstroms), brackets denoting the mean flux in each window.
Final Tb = 1.1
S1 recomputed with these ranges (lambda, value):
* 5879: 8.264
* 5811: 7.831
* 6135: 7.702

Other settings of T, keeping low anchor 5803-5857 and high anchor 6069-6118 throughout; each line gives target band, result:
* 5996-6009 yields 0.067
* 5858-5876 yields 0.036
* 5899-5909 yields 0.110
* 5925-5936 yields 0.052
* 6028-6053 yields 0.001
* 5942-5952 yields 0.053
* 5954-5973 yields 0.026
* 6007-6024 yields 0.031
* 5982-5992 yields 0.003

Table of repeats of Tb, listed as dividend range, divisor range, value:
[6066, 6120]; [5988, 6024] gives 1.04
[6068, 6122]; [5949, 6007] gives 1.04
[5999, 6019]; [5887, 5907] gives 1.18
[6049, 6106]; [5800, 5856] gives 1.01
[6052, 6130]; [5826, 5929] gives 1.07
